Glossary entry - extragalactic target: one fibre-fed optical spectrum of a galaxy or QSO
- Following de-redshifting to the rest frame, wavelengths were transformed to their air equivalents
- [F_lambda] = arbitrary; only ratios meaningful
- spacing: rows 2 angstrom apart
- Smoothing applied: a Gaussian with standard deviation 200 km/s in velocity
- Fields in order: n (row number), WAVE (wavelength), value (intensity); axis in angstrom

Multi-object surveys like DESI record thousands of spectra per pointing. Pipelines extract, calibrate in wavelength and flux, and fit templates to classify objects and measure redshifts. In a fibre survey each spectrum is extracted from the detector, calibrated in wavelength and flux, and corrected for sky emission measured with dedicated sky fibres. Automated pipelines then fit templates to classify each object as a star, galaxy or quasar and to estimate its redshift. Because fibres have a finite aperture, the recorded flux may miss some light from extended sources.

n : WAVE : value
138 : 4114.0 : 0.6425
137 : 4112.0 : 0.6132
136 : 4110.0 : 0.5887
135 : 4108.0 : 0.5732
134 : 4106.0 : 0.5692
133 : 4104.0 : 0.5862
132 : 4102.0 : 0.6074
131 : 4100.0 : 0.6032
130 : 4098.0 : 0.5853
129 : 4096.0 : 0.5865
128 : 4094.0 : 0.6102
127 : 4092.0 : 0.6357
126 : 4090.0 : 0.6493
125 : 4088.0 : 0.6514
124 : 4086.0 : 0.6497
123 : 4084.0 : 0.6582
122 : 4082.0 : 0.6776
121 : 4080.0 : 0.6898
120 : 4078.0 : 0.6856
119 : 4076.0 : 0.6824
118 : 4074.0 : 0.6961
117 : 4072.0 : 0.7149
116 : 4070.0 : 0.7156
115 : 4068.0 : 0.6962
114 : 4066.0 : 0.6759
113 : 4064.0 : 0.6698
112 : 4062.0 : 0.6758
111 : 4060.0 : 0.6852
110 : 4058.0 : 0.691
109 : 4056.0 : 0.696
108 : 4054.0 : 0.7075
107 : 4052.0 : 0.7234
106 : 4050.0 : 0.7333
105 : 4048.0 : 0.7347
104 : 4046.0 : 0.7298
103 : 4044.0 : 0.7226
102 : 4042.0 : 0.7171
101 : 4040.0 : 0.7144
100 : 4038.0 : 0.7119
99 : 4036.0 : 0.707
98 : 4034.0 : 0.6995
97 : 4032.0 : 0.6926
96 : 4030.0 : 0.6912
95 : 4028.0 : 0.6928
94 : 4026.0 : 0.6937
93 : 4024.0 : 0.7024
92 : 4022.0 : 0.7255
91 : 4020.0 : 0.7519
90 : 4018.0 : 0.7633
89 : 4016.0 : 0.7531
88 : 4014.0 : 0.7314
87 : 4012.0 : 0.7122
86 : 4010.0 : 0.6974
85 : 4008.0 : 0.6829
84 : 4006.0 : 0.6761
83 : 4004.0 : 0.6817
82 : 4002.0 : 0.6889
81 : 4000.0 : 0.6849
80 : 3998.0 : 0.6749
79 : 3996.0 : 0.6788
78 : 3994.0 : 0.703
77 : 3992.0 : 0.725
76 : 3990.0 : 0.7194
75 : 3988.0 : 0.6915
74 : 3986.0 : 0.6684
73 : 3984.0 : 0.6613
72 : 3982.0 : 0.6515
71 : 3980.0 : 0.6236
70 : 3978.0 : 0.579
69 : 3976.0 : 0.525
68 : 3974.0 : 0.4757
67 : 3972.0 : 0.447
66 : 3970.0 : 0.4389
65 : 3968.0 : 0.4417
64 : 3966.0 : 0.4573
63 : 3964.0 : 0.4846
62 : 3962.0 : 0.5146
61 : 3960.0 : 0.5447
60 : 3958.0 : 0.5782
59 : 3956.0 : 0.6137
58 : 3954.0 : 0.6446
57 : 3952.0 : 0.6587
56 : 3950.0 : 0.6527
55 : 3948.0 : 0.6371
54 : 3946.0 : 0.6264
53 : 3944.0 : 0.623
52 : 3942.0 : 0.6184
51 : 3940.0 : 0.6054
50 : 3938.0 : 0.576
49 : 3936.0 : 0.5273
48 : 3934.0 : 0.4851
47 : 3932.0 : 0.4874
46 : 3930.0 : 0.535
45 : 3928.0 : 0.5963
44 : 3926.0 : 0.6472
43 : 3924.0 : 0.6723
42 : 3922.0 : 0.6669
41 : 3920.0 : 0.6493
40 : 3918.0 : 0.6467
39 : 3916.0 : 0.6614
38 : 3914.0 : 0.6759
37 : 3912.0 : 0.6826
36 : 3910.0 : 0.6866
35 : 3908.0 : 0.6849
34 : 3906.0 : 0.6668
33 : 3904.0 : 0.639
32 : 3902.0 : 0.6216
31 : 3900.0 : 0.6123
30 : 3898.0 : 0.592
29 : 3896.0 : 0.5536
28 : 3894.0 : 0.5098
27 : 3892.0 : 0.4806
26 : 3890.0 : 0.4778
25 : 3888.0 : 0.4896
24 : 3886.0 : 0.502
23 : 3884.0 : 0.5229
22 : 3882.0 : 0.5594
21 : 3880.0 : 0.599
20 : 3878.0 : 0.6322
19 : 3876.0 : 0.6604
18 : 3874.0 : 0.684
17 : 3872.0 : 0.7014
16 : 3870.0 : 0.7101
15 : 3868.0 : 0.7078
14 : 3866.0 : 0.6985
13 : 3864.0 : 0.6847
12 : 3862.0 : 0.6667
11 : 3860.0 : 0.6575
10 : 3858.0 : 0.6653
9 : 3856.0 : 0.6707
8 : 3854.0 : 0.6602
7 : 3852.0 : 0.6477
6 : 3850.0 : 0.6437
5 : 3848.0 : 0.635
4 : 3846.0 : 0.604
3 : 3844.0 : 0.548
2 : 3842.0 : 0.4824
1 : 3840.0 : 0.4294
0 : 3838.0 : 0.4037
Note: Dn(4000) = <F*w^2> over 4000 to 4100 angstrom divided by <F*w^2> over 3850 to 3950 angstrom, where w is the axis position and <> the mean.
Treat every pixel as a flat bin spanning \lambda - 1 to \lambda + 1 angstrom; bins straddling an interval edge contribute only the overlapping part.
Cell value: 1.2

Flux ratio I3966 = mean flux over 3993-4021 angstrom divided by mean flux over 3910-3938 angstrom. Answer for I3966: 1.2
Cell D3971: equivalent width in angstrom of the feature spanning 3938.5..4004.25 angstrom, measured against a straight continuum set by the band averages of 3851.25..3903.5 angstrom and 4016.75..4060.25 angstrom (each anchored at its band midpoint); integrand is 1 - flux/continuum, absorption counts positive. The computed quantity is 6.6 angstrom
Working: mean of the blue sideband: 0.614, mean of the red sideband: 0.714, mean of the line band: 0.606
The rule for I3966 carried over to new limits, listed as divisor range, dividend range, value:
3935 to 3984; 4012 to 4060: 1.26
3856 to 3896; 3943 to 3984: 0.92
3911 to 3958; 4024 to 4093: 1.13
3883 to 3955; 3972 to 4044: 1.14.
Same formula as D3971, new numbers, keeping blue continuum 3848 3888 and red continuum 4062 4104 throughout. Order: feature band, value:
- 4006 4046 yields -3.8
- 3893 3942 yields 2.5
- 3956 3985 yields 5.2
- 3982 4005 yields -1.3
